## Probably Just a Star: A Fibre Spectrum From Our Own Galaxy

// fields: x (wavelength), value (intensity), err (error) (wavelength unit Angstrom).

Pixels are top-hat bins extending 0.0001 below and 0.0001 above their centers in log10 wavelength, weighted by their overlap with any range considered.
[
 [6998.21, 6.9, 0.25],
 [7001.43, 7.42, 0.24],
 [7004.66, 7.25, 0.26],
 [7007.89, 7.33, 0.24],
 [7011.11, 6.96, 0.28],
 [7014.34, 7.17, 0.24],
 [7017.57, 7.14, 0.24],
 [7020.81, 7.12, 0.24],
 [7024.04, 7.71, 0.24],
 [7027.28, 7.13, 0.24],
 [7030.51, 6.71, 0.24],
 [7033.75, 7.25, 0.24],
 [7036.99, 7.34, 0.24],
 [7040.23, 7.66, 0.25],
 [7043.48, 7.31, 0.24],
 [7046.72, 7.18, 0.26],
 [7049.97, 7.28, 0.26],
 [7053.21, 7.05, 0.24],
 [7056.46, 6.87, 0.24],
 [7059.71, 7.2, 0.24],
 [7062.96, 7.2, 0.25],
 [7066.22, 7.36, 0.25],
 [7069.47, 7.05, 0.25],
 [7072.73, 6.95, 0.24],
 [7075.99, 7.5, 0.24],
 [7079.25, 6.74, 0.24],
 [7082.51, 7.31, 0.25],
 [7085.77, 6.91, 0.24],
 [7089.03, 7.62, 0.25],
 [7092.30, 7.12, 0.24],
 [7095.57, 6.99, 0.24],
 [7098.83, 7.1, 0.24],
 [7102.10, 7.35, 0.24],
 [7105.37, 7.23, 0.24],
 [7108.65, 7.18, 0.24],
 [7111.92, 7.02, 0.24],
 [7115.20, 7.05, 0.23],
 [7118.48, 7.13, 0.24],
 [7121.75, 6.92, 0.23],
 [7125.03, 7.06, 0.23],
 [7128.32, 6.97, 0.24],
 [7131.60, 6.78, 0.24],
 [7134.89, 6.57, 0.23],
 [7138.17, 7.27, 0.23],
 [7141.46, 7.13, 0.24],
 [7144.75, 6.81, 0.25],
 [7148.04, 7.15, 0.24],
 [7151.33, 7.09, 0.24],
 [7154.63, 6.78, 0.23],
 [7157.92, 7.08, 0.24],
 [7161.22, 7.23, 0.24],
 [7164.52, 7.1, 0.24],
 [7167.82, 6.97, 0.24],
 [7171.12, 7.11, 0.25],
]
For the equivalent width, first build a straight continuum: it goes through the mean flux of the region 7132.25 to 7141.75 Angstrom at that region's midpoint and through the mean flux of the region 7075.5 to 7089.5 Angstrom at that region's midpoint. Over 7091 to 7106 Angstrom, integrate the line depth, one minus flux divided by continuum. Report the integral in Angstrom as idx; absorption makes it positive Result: -0.1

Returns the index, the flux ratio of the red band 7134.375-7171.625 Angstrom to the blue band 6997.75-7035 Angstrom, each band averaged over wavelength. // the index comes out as 0.98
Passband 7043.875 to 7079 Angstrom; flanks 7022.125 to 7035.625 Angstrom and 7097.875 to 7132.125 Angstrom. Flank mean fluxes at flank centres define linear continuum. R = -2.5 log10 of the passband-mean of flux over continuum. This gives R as 0.00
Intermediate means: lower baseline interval 7.2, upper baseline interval 7.08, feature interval 7.15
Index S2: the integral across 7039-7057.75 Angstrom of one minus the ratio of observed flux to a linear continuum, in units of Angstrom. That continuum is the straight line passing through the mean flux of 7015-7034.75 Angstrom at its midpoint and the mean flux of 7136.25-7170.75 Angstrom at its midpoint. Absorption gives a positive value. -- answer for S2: -0.18 Angstrom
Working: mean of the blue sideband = 7.17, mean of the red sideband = 7.06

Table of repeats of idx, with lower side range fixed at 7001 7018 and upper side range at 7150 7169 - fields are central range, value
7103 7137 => 0.39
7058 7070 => -0.12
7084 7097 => -0.09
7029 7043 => -0.15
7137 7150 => -0.05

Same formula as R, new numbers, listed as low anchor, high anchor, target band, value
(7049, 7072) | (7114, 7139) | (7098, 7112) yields -0.03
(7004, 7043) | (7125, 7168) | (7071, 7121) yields -0.01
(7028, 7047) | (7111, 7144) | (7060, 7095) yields -0.01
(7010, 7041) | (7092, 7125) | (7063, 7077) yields -0.01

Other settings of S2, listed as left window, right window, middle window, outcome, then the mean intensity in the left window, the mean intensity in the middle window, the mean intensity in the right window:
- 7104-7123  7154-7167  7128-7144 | 0.3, 7.09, 6.94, 7.06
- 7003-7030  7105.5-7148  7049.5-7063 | 0.1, 7.21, 7.1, 7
